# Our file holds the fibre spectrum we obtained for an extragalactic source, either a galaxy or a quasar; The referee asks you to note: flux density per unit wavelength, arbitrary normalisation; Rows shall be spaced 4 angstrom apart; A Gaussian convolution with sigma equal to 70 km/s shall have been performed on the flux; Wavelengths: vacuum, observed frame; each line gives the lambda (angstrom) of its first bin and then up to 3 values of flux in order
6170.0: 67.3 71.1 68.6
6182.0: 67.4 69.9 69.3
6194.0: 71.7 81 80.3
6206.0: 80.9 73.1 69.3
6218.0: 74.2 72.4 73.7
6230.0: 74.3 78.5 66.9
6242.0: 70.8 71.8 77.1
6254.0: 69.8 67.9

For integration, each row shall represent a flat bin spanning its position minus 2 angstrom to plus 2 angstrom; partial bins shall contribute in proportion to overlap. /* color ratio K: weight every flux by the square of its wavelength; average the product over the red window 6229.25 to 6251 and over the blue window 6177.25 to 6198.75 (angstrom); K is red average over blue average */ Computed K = 1.05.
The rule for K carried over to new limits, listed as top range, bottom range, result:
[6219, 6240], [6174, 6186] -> 1.08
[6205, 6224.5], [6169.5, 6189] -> 1.08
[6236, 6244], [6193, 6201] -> 0.90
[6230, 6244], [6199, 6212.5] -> 0.94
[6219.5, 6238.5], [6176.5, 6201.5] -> 1.04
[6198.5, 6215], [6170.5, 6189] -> 1.12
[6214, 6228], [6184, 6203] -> 0.99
